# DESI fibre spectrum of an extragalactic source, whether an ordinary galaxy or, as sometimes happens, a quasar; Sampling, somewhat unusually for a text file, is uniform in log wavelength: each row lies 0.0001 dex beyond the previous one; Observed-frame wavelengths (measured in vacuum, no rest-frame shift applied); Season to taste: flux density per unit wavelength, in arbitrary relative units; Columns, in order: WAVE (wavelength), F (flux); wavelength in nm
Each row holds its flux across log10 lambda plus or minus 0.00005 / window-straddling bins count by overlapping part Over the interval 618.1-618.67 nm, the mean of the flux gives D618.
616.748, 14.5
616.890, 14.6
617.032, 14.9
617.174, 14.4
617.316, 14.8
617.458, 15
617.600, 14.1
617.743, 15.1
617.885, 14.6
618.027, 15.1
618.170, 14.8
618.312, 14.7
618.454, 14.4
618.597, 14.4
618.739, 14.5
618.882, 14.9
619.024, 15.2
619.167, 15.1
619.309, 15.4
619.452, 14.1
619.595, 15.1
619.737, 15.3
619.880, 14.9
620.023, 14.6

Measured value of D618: 14.6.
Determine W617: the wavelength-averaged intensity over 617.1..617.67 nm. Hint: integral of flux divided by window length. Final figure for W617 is 14.6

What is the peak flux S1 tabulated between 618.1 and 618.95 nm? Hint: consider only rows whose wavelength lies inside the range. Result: 14.9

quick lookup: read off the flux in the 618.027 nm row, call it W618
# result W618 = 15.1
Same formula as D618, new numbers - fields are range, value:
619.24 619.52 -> 14.7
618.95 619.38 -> 15.3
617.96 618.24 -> 14.9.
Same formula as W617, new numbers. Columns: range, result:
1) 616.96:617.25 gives 14.7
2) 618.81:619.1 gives 15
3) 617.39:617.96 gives 14.7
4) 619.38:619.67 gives 14.6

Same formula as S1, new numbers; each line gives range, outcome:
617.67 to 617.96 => 15.1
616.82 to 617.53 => 15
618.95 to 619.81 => 15.4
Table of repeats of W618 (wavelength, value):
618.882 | 14.9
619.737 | 15.3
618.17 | 14.8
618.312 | 14.7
